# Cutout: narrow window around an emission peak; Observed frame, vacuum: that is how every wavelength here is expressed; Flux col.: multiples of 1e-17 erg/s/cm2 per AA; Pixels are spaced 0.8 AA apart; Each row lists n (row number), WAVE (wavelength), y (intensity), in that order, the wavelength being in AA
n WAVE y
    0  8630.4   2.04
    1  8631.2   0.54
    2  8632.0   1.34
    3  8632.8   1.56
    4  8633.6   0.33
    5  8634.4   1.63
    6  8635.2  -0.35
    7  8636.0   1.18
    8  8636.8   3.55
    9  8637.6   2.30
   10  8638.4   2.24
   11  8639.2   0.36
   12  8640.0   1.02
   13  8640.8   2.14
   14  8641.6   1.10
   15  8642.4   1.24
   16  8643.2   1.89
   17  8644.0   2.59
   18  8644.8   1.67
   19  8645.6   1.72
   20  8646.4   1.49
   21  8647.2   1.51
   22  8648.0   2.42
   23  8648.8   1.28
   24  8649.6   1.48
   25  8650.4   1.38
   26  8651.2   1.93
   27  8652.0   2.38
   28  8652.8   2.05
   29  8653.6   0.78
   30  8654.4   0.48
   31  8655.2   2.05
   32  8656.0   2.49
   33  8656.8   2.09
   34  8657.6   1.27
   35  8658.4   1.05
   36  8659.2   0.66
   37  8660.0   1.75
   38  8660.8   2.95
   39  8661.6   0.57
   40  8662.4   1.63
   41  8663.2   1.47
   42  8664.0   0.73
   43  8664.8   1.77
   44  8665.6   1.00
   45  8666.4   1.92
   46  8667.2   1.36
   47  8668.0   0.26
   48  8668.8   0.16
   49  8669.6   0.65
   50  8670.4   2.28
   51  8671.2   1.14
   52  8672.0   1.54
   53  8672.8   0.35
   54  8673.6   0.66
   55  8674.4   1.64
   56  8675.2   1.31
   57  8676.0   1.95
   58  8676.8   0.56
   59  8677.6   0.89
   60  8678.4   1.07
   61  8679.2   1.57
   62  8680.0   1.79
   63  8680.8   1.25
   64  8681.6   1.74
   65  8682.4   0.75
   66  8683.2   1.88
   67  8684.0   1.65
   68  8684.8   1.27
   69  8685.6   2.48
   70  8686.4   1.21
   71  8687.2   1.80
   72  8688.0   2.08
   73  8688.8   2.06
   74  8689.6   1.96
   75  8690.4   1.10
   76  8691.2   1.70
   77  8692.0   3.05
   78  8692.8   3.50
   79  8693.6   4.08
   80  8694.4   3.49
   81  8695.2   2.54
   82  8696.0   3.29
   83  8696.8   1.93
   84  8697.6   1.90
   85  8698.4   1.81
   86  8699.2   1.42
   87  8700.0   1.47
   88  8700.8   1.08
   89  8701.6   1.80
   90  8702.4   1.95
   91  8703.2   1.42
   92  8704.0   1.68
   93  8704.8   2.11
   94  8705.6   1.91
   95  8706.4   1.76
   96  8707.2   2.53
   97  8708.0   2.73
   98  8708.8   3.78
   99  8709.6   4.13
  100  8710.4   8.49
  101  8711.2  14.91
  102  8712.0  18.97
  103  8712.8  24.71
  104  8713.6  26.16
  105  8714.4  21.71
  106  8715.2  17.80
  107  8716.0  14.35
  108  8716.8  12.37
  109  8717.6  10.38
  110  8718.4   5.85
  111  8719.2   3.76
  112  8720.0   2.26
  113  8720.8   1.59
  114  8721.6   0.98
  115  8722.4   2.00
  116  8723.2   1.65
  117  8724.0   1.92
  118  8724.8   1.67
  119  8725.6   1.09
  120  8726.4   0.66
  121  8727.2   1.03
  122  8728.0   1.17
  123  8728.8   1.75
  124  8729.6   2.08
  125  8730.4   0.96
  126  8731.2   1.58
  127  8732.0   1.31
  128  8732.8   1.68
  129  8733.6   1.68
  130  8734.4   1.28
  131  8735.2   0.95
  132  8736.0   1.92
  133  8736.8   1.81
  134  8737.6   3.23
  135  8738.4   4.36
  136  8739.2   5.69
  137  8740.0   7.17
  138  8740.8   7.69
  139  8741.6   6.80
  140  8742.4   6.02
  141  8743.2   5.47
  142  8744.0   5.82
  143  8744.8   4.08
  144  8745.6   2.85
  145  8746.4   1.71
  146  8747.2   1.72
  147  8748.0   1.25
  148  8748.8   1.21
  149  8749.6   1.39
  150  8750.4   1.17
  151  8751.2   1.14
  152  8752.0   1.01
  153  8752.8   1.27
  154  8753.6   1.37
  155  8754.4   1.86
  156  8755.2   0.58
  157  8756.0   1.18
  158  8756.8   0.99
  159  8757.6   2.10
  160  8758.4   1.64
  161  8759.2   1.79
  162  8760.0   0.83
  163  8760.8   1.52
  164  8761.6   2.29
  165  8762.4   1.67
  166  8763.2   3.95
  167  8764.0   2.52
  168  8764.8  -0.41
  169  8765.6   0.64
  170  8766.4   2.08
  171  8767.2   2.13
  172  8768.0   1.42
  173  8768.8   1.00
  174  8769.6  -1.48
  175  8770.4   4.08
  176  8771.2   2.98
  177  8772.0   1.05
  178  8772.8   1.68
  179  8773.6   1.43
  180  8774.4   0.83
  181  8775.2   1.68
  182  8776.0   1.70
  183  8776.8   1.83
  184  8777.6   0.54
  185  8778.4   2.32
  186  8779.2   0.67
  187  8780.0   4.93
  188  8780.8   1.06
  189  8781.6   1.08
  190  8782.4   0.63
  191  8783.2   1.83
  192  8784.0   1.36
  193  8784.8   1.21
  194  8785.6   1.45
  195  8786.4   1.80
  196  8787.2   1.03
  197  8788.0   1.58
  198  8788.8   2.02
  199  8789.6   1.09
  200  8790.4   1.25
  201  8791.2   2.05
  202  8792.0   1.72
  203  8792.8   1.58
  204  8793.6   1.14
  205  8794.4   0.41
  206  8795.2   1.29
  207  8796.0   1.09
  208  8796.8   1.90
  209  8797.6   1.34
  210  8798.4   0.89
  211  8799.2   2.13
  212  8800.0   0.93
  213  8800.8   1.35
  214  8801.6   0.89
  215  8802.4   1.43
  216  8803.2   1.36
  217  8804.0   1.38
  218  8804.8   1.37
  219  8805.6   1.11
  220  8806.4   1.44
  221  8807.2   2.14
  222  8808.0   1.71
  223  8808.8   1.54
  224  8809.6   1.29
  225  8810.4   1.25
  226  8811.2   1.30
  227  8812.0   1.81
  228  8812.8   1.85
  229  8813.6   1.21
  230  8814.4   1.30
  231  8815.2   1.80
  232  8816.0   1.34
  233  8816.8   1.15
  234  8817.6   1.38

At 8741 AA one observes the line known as [N II]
